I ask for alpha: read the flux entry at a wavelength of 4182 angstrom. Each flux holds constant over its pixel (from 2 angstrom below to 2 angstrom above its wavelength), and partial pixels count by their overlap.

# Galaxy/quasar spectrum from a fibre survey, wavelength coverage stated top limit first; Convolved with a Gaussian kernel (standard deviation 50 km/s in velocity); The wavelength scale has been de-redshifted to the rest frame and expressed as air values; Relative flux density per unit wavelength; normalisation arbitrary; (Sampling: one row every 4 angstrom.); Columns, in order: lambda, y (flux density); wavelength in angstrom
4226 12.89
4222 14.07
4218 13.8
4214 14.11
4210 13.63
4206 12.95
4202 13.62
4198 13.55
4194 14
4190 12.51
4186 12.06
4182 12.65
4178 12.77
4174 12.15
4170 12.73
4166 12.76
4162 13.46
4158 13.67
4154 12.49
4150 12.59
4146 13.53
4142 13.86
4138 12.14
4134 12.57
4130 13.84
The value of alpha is 12.65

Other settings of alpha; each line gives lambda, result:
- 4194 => 14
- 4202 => 13.62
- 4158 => 13.67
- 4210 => 13.63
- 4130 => 13.84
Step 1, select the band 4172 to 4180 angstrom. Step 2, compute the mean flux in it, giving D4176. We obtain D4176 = 12.5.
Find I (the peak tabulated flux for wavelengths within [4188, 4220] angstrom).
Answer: 14.11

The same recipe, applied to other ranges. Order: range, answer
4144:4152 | 13.53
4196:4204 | 13.62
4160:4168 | 13.46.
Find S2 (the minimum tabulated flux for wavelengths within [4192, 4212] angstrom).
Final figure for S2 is 12.95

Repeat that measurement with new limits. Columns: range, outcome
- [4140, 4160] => 12.49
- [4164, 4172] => 12.73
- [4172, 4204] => 12.06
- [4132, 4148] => 12.14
